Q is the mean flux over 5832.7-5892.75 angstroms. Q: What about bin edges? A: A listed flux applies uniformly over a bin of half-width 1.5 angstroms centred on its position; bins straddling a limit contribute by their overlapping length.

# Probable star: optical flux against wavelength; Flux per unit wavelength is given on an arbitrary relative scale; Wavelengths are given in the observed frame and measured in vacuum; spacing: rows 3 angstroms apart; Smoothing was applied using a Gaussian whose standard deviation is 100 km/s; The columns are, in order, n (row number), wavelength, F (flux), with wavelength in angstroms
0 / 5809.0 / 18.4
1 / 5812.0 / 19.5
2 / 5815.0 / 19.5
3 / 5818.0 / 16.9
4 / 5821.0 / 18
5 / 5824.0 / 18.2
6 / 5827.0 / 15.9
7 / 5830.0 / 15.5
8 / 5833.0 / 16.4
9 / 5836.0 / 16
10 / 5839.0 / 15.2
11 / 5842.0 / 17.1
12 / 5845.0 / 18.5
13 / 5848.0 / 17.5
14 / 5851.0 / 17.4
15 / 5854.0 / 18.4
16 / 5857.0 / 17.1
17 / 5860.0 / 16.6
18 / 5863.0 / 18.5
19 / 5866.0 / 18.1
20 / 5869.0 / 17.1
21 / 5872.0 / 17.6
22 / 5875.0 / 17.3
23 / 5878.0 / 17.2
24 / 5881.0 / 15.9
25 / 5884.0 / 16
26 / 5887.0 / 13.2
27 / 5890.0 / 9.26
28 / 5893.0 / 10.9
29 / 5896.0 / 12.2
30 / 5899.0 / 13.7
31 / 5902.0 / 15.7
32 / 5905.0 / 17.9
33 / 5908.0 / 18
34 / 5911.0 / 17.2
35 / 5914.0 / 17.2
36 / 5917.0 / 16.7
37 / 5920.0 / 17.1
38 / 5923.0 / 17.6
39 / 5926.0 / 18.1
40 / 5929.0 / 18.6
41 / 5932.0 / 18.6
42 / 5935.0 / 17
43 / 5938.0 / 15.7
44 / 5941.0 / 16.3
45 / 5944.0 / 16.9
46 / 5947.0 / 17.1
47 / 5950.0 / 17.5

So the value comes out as 16.4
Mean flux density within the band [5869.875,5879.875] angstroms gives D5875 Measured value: 17.3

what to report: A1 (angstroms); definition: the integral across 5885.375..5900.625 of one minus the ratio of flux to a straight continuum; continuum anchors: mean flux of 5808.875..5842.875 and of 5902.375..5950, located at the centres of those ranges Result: 4.7 angstroms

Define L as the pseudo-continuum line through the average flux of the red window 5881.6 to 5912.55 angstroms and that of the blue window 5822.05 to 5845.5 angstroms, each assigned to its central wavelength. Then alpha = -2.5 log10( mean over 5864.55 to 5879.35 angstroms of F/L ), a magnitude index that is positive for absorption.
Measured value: -0.14 mag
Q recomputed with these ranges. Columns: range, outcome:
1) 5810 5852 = 17.3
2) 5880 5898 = 12.8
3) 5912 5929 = 17.4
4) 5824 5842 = 16.1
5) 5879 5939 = 15.8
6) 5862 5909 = 15.5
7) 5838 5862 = 17.3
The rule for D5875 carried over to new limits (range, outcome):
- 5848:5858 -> 17.6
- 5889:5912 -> 14.4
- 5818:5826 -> 17.7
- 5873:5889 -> 15.8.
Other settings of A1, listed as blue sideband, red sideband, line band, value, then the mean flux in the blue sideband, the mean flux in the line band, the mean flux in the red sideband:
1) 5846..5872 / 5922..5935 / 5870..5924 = 6.93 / 17.6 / 15.6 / 18.1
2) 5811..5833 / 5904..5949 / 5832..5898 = 5.28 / 17.5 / 16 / 17.3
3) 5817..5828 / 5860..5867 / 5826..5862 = 1.68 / 17.3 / 16.8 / 17.9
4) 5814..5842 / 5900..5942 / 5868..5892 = 2.43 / 16.8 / 15.3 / 17.2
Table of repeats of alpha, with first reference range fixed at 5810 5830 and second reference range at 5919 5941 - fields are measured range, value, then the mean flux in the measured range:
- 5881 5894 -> 0.35 mag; 12.8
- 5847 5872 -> 0.01 mag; 17.6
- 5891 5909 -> 0.21 mag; 14.5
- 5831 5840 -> 0.12 mag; 15.9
